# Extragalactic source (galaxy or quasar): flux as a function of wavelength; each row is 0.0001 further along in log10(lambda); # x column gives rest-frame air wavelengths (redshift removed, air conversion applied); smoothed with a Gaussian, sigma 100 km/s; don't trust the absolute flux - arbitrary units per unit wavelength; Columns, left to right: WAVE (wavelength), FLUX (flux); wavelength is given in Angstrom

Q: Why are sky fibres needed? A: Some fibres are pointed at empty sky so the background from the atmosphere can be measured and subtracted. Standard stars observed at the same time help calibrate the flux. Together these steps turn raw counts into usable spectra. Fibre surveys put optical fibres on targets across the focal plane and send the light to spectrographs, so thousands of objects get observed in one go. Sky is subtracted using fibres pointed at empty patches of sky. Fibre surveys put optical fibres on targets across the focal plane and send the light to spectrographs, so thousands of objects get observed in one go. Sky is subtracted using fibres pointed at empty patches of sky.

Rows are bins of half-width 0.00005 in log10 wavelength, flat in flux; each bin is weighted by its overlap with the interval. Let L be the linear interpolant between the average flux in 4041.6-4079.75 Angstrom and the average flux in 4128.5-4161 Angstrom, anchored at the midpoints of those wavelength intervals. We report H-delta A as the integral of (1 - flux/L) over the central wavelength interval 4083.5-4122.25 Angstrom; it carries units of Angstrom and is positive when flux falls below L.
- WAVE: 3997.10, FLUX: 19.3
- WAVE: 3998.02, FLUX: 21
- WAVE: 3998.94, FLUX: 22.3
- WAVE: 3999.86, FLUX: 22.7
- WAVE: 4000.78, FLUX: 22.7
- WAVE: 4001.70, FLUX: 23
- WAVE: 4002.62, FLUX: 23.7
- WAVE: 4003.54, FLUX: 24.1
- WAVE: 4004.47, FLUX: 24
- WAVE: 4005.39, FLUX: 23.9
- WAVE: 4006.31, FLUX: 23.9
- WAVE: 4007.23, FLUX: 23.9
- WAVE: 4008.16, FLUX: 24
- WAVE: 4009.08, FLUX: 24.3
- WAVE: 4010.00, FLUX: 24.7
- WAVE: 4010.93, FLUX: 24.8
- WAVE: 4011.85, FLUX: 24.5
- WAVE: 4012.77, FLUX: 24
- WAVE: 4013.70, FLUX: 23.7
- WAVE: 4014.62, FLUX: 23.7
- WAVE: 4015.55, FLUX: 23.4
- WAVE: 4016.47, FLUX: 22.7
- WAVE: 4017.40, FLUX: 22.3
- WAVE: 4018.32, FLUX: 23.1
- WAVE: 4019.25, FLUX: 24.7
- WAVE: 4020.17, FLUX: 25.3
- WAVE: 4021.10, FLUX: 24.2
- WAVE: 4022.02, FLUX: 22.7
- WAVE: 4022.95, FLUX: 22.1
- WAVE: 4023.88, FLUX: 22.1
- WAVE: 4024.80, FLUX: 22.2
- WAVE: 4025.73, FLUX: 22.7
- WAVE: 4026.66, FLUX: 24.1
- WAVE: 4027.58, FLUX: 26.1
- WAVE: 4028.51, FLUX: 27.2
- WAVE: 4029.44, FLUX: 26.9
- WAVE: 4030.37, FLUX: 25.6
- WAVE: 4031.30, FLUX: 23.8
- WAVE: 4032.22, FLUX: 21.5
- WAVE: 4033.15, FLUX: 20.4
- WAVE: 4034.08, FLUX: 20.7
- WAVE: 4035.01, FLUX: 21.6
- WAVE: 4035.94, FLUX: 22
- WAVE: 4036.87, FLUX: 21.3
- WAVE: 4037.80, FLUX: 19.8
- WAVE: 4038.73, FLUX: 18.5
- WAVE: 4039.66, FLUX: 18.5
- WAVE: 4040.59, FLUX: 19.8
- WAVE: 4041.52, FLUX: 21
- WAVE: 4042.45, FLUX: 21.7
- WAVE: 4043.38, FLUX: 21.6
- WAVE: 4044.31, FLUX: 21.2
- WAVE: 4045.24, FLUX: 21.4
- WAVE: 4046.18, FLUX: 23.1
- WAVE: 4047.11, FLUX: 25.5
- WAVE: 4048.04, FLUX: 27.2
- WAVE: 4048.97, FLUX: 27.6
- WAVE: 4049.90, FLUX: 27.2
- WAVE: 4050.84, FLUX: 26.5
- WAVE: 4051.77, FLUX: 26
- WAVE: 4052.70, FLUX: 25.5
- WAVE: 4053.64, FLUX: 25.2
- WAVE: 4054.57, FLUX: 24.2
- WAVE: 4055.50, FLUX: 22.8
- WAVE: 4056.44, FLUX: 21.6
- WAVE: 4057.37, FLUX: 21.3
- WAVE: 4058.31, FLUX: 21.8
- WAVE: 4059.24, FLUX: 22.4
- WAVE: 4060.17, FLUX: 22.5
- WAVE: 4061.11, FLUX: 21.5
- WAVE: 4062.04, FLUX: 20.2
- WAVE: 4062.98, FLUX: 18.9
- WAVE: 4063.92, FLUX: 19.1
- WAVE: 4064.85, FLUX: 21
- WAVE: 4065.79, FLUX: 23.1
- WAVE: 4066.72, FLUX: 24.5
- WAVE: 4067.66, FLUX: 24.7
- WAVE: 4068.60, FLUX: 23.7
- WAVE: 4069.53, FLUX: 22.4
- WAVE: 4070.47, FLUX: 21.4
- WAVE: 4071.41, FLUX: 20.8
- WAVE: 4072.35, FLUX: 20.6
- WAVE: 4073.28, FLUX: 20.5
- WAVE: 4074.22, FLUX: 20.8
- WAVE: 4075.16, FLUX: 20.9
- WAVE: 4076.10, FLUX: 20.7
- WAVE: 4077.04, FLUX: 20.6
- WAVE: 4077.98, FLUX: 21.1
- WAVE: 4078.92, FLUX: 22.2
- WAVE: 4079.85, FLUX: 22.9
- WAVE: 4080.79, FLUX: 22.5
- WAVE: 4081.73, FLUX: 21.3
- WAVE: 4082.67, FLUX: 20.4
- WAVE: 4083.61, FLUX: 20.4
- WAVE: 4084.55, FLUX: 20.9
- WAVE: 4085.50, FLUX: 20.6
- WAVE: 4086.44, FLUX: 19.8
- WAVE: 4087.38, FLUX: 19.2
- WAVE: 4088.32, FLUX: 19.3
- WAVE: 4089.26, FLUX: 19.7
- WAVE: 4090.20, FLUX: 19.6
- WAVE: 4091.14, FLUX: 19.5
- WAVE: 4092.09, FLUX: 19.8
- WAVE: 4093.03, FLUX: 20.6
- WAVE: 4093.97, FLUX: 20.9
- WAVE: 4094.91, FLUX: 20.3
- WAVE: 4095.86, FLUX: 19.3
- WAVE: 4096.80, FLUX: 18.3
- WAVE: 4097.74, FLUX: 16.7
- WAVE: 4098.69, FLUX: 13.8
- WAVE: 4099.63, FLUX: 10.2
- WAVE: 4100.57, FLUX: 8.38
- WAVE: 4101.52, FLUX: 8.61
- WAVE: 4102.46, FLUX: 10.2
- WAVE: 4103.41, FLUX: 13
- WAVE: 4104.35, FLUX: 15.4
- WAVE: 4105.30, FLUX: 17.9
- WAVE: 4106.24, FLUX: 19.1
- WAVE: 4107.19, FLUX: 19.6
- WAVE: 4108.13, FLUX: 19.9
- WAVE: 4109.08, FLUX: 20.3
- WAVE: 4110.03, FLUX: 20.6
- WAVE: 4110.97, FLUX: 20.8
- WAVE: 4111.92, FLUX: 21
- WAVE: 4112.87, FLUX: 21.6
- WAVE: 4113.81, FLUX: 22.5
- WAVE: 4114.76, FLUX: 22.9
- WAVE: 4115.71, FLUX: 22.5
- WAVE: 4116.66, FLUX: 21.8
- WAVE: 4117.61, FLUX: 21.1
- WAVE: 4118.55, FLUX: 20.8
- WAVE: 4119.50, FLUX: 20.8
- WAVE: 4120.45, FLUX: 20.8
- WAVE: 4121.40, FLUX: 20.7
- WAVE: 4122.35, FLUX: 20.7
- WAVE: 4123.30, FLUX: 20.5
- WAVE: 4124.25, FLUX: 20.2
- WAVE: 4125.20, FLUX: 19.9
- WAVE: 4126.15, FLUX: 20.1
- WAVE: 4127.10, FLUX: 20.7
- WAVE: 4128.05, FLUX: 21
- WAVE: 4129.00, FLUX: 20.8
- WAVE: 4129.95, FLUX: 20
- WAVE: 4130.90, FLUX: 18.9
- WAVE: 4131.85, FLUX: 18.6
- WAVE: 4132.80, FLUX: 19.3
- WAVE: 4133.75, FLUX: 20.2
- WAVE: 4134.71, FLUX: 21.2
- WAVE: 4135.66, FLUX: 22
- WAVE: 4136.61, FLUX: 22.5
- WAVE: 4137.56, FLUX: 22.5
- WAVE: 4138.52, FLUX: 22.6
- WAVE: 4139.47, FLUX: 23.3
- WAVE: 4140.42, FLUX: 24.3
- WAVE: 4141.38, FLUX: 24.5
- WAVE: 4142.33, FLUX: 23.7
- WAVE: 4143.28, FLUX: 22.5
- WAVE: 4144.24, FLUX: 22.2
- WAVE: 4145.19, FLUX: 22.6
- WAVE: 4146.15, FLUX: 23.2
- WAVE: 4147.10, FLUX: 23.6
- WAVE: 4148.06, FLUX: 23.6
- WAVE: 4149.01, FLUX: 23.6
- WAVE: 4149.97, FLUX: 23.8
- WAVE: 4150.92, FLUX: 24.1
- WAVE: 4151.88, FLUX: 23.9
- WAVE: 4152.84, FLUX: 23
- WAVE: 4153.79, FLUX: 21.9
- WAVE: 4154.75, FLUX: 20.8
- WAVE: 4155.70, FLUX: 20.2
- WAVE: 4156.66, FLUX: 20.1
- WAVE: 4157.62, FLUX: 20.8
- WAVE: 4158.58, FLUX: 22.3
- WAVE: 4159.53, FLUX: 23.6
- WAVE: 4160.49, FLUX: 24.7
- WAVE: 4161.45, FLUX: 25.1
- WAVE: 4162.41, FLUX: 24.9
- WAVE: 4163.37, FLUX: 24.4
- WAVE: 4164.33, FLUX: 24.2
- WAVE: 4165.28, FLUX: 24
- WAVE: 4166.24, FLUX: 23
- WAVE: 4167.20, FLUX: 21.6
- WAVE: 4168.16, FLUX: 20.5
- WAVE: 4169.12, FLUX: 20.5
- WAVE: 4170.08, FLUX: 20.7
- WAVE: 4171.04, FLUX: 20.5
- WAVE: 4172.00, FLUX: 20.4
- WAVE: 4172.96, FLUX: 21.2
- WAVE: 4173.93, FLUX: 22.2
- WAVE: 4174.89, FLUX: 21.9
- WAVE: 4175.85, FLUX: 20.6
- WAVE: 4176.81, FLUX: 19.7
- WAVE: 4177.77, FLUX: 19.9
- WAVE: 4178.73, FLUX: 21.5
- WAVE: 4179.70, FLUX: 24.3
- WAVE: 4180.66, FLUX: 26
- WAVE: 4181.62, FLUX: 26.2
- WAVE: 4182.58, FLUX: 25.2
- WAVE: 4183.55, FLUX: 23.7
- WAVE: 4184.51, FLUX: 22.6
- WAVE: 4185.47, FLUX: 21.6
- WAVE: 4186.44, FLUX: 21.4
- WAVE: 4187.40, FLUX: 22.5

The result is 6.3 Angstrom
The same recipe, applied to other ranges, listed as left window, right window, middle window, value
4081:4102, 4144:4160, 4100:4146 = 0.9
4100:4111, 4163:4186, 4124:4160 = -4.9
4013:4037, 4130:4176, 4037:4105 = 7.0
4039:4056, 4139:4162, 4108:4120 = 1.0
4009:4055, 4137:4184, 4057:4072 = 0.9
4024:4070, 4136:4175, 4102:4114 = 2.2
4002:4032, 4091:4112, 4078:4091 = -1.6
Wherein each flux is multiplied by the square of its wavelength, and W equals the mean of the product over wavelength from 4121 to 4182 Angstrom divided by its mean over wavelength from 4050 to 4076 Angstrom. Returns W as 1.0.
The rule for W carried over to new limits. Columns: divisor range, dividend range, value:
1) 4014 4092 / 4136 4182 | 1.07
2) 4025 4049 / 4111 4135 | 0.96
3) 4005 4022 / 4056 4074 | 0.93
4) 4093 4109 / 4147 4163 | 1.47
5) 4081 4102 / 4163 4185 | 1.29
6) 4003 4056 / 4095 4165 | 0.93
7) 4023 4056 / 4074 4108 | 0.82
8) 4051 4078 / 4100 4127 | 0.88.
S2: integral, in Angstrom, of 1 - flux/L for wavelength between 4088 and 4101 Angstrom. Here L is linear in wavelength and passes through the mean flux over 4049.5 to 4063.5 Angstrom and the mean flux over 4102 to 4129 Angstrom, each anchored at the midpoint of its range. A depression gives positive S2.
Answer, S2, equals 2.14 Angstrom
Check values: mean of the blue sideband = 23.1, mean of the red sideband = 19.9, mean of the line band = 17.6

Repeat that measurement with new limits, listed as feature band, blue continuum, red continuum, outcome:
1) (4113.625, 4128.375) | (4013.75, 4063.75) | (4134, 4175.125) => 1.1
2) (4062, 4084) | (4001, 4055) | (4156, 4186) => 1.6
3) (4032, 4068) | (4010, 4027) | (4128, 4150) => 1.1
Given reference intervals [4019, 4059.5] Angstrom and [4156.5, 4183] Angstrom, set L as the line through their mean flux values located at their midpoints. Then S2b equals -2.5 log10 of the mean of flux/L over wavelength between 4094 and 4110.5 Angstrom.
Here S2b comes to 0.38 mag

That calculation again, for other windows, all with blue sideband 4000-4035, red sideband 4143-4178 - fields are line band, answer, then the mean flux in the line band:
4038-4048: 0.096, 21.4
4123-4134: 0.133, 20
